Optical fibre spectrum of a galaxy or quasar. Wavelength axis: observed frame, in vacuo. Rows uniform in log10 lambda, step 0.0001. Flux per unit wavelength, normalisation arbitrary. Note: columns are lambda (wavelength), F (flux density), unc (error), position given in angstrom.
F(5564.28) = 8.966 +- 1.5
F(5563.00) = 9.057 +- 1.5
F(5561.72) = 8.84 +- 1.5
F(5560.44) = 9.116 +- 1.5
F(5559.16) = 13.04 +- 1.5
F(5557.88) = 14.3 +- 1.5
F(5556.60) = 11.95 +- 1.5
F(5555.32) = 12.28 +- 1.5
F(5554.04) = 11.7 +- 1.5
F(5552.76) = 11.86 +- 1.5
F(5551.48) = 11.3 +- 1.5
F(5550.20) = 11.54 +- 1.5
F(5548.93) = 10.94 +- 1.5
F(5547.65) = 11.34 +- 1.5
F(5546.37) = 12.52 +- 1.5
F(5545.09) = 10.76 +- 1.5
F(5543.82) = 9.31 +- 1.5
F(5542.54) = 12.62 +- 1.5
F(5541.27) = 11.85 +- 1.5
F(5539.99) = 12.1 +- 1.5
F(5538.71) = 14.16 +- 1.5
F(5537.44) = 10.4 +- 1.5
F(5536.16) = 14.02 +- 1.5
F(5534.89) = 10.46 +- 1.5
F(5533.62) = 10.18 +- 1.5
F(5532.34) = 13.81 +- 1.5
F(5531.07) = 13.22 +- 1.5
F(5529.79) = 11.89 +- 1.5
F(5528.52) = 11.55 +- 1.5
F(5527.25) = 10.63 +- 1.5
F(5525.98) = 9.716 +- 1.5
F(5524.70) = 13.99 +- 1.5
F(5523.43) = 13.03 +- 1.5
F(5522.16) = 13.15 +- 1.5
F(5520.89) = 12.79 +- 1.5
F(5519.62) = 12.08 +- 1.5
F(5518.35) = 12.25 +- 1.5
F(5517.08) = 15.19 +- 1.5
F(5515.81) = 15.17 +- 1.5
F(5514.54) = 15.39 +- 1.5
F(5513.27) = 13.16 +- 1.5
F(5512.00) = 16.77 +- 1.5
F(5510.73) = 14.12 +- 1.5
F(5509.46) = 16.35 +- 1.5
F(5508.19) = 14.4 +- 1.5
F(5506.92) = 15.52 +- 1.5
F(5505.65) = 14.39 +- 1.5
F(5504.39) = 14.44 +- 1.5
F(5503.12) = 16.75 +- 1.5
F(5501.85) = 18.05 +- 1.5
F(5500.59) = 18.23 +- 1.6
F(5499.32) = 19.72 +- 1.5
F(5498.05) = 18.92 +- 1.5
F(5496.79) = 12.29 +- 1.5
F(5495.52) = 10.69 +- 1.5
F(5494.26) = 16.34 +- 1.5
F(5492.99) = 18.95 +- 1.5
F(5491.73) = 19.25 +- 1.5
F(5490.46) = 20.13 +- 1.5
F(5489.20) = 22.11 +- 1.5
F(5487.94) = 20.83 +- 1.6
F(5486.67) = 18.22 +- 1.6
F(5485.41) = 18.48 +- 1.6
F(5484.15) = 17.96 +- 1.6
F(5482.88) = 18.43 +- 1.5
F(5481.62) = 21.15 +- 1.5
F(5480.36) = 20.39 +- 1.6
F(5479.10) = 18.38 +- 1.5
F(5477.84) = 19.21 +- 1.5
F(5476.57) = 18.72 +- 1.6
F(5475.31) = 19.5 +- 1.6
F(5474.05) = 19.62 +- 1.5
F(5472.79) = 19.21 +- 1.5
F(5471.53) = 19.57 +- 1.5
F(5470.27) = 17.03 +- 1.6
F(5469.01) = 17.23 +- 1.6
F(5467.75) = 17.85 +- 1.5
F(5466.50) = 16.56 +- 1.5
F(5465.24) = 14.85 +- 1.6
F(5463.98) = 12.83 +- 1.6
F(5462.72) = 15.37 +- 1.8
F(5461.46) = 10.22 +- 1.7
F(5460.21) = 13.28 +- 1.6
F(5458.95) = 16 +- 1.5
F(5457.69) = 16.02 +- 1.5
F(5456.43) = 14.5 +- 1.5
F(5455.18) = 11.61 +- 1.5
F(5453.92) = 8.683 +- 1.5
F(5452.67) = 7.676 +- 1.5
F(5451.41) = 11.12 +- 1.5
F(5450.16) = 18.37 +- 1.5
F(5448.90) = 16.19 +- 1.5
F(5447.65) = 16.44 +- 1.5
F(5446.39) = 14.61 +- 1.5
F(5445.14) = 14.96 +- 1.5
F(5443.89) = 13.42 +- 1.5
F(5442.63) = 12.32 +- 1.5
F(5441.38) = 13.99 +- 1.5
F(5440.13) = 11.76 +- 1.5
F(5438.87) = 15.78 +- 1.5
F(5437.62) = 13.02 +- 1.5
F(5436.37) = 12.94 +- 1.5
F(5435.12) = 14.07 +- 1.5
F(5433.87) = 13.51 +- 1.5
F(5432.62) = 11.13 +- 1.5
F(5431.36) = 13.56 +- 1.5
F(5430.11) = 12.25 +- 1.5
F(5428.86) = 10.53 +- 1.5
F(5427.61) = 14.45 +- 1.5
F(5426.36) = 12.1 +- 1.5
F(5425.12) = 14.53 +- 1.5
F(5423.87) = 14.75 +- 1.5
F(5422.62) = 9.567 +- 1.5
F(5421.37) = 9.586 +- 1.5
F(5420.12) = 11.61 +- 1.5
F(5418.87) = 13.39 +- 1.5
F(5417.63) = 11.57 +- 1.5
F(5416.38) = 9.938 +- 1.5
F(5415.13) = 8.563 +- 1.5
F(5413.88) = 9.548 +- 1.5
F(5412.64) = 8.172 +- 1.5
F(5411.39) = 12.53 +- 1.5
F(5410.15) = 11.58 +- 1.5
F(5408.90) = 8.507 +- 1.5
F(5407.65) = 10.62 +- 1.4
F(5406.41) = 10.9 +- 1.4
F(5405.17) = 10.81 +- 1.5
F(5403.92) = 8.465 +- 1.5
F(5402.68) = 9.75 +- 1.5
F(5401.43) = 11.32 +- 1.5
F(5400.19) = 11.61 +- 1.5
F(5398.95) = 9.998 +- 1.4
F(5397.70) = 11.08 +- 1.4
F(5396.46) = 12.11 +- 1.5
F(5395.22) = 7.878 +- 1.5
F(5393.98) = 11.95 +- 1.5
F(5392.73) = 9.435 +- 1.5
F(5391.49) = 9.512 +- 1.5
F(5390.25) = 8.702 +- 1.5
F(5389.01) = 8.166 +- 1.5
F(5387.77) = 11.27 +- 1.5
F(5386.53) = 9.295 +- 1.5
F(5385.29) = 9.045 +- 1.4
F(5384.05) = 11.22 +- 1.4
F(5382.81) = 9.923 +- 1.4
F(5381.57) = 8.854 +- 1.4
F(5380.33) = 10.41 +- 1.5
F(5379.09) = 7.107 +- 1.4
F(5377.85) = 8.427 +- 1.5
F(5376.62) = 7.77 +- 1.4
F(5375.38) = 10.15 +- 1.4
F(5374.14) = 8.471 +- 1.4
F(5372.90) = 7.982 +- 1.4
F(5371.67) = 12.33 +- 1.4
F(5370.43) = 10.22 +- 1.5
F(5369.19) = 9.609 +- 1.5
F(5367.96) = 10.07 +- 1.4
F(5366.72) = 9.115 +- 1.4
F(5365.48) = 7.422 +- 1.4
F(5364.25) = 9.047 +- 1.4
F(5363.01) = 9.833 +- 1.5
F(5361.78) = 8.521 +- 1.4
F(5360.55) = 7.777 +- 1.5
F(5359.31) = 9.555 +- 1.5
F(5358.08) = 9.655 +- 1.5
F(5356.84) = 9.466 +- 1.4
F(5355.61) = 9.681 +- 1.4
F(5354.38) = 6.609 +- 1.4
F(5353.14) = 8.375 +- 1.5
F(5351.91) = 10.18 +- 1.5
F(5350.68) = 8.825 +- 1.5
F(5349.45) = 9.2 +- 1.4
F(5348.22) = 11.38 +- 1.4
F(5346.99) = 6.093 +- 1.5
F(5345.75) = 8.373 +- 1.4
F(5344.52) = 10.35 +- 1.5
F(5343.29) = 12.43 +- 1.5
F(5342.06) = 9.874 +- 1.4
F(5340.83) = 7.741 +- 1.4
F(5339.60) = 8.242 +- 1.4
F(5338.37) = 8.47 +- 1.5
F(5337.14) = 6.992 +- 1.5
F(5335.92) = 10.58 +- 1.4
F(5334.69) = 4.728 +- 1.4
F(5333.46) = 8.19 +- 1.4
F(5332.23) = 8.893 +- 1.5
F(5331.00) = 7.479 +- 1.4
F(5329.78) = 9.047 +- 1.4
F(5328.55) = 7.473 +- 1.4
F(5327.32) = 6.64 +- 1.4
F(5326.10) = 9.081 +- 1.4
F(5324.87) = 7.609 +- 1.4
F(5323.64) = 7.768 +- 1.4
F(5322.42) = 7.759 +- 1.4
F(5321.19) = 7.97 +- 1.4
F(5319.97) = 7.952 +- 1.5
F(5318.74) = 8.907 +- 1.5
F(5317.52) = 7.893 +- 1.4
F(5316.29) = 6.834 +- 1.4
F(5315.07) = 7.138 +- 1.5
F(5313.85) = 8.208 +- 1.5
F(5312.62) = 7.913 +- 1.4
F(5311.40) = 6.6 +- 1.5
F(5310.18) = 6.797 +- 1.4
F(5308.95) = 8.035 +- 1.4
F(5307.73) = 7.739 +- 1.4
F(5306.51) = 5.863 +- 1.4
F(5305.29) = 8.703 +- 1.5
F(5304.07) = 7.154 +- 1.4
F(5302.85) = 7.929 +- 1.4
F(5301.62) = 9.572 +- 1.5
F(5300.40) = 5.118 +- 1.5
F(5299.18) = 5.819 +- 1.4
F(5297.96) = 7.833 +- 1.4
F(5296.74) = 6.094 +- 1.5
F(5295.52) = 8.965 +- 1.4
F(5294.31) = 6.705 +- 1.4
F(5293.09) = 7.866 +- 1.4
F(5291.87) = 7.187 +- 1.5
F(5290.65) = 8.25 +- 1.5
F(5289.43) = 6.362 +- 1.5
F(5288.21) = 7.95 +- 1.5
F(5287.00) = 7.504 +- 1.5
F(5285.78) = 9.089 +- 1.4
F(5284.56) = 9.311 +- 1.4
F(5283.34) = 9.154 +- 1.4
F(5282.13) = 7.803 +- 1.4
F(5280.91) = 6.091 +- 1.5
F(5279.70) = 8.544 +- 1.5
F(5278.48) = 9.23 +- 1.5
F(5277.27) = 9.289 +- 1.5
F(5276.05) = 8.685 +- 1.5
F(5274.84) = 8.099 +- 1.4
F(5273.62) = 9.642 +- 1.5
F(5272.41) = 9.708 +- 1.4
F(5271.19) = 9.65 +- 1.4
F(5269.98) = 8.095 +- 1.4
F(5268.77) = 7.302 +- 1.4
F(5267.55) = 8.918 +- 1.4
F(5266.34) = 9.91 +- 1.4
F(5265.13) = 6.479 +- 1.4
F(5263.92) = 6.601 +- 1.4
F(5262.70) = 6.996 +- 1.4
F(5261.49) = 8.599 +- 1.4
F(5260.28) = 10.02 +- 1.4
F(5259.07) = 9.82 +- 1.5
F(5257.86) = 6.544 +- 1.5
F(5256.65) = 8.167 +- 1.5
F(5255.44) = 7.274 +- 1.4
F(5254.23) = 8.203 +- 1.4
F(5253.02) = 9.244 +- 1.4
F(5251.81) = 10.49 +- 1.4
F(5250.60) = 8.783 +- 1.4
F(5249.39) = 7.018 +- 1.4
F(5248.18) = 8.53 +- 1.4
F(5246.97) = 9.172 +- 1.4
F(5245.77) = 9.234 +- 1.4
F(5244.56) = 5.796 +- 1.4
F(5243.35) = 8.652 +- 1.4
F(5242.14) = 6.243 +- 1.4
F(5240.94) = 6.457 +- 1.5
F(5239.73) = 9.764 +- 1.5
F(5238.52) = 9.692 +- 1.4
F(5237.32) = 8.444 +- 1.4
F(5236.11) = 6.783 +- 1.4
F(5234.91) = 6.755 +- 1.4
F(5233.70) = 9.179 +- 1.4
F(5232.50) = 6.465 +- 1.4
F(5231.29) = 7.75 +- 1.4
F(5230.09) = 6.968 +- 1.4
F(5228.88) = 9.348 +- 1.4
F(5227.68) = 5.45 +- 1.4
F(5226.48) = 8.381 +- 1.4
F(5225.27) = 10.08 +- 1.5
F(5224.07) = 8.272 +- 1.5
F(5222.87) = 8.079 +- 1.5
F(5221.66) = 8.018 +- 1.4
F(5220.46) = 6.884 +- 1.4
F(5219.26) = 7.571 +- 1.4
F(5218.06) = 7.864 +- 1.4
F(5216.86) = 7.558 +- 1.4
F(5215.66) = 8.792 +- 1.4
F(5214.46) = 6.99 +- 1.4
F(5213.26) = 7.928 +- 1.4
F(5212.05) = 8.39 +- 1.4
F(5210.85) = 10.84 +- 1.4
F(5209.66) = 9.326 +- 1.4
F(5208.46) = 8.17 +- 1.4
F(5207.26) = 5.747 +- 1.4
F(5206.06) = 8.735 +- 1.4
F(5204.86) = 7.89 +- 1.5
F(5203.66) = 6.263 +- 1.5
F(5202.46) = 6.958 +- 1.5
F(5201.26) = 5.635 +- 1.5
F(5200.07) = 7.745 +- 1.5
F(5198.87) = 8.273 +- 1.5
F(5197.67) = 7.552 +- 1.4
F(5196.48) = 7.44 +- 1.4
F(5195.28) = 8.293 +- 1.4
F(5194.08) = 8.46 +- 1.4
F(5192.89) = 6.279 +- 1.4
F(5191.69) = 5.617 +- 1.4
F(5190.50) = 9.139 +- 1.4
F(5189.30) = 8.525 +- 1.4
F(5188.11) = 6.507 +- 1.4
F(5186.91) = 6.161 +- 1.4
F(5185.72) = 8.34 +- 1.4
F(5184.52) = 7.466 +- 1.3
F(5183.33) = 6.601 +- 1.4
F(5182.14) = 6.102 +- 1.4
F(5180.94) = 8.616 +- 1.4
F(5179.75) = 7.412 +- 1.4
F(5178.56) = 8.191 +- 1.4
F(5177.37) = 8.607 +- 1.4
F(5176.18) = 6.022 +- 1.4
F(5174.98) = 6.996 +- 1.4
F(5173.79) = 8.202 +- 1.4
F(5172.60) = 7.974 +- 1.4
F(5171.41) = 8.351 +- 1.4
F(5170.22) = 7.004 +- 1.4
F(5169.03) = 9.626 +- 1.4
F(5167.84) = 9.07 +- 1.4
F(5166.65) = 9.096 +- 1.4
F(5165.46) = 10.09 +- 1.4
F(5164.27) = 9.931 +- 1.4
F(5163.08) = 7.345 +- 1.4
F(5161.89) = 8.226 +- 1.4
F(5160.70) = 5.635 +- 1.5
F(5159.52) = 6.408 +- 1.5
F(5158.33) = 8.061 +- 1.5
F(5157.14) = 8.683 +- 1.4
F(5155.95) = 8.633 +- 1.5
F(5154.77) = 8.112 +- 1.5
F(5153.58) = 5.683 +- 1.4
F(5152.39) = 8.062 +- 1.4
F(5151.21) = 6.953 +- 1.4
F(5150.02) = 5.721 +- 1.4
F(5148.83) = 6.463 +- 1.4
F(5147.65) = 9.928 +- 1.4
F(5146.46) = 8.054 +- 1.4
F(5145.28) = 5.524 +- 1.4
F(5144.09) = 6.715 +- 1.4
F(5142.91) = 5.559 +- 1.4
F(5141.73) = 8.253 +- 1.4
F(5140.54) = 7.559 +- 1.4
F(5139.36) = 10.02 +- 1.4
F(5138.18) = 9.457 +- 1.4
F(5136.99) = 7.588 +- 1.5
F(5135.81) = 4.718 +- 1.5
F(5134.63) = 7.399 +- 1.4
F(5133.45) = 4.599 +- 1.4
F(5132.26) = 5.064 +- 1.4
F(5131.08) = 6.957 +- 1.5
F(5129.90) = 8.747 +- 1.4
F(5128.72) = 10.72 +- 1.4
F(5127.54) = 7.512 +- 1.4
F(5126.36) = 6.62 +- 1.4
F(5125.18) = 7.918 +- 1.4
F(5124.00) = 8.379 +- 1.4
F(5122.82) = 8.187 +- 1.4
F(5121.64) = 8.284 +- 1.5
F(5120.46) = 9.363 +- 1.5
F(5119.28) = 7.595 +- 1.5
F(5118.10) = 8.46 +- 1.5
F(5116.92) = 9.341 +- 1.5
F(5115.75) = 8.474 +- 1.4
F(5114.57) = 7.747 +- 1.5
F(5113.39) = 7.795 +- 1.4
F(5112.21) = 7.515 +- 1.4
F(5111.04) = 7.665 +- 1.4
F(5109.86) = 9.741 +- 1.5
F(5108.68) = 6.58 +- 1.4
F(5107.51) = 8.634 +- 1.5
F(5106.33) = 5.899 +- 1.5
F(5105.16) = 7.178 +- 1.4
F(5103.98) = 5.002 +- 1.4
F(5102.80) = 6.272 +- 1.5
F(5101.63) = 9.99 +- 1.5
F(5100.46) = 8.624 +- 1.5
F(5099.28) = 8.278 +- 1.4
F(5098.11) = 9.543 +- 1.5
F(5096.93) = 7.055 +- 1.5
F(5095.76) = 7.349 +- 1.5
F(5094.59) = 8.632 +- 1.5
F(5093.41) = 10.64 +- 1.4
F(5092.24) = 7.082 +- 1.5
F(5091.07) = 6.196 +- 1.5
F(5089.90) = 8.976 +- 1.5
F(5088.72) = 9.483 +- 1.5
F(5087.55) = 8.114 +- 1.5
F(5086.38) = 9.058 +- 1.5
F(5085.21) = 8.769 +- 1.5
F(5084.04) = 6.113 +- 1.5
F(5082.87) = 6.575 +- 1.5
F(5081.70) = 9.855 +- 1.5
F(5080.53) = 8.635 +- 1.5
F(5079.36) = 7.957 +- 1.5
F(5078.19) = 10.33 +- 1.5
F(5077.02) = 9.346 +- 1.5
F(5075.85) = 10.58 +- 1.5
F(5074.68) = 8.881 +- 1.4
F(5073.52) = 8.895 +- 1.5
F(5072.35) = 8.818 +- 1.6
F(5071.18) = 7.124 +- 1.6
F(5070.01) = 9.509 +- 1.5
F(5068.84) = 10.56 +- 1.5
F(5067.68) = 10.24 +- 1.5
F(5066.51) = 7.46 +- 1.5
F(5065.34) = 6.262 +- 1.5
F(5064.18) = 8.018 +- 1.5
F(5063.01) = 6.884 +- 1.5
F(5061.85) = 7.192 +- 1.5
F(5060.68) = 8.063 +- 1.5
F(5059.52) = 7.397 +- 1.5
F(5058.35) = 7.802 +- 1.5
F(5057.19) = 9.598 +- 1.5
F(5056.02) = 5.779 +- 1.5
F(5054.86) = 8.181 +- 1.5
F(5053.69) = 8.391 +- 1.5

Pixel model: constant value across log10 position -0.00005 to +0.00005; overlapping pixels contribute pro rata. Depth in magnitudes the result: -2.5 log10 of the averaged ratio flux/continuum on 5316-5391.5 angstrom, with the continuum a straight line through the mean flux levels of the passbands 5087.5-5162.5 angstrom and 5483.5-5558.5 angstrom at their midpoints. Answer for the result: 0.282 mag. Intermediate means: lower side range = 7.71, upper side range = 14.2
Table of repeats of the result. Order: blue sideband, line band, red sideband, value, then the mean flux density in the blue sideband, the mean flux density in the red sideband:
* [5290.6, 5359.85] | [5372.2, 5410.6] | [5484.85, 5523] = 0.14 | 8.1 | 16.1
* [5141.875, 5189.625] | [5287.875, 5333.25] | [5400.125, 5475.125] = 0.35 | 7.62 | 13.1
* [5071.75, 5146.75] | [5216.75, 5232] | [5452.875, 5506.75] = 0.34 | 7.98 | 16.9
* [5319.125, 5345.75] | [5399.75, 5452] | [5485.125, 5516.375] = 0.07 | 8.35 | 16.7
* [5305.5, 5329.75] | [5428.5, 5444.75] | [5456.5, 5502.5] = 0.15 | 7.64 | 17.5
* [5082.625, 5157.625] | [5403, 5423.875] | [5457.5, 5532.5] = 0.33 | 7.75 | 16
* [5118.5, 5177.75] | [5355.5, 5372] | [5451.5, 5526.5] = 0.35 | 7.71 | 16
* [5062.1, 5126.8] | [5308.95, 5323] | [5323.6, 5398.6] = 0.17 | 8.22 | 9.06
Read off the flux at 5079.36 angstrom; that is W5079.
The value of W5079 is 7.957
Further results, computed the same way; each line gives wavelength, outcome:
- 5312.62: 7.913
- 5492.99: 18.95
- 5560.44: 9.116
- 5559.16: 13.04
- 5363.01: 9.833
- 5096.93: 7.055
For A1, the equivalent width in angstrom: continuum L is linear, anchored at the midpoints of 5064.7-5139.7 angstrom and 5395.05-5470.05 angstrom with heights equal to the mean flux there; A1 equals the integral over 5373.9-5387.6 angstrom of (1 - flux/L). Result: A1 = 3.0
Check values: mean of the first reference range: 8.12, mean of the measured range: 9.24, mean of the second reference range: 12.5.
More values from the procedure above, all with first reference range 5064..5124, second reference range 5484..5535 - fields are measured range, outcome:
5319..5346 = 8.56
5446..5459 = 0.53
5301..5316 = 5.34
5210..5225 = 3.14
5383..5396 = 3.44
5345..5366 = 6.28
